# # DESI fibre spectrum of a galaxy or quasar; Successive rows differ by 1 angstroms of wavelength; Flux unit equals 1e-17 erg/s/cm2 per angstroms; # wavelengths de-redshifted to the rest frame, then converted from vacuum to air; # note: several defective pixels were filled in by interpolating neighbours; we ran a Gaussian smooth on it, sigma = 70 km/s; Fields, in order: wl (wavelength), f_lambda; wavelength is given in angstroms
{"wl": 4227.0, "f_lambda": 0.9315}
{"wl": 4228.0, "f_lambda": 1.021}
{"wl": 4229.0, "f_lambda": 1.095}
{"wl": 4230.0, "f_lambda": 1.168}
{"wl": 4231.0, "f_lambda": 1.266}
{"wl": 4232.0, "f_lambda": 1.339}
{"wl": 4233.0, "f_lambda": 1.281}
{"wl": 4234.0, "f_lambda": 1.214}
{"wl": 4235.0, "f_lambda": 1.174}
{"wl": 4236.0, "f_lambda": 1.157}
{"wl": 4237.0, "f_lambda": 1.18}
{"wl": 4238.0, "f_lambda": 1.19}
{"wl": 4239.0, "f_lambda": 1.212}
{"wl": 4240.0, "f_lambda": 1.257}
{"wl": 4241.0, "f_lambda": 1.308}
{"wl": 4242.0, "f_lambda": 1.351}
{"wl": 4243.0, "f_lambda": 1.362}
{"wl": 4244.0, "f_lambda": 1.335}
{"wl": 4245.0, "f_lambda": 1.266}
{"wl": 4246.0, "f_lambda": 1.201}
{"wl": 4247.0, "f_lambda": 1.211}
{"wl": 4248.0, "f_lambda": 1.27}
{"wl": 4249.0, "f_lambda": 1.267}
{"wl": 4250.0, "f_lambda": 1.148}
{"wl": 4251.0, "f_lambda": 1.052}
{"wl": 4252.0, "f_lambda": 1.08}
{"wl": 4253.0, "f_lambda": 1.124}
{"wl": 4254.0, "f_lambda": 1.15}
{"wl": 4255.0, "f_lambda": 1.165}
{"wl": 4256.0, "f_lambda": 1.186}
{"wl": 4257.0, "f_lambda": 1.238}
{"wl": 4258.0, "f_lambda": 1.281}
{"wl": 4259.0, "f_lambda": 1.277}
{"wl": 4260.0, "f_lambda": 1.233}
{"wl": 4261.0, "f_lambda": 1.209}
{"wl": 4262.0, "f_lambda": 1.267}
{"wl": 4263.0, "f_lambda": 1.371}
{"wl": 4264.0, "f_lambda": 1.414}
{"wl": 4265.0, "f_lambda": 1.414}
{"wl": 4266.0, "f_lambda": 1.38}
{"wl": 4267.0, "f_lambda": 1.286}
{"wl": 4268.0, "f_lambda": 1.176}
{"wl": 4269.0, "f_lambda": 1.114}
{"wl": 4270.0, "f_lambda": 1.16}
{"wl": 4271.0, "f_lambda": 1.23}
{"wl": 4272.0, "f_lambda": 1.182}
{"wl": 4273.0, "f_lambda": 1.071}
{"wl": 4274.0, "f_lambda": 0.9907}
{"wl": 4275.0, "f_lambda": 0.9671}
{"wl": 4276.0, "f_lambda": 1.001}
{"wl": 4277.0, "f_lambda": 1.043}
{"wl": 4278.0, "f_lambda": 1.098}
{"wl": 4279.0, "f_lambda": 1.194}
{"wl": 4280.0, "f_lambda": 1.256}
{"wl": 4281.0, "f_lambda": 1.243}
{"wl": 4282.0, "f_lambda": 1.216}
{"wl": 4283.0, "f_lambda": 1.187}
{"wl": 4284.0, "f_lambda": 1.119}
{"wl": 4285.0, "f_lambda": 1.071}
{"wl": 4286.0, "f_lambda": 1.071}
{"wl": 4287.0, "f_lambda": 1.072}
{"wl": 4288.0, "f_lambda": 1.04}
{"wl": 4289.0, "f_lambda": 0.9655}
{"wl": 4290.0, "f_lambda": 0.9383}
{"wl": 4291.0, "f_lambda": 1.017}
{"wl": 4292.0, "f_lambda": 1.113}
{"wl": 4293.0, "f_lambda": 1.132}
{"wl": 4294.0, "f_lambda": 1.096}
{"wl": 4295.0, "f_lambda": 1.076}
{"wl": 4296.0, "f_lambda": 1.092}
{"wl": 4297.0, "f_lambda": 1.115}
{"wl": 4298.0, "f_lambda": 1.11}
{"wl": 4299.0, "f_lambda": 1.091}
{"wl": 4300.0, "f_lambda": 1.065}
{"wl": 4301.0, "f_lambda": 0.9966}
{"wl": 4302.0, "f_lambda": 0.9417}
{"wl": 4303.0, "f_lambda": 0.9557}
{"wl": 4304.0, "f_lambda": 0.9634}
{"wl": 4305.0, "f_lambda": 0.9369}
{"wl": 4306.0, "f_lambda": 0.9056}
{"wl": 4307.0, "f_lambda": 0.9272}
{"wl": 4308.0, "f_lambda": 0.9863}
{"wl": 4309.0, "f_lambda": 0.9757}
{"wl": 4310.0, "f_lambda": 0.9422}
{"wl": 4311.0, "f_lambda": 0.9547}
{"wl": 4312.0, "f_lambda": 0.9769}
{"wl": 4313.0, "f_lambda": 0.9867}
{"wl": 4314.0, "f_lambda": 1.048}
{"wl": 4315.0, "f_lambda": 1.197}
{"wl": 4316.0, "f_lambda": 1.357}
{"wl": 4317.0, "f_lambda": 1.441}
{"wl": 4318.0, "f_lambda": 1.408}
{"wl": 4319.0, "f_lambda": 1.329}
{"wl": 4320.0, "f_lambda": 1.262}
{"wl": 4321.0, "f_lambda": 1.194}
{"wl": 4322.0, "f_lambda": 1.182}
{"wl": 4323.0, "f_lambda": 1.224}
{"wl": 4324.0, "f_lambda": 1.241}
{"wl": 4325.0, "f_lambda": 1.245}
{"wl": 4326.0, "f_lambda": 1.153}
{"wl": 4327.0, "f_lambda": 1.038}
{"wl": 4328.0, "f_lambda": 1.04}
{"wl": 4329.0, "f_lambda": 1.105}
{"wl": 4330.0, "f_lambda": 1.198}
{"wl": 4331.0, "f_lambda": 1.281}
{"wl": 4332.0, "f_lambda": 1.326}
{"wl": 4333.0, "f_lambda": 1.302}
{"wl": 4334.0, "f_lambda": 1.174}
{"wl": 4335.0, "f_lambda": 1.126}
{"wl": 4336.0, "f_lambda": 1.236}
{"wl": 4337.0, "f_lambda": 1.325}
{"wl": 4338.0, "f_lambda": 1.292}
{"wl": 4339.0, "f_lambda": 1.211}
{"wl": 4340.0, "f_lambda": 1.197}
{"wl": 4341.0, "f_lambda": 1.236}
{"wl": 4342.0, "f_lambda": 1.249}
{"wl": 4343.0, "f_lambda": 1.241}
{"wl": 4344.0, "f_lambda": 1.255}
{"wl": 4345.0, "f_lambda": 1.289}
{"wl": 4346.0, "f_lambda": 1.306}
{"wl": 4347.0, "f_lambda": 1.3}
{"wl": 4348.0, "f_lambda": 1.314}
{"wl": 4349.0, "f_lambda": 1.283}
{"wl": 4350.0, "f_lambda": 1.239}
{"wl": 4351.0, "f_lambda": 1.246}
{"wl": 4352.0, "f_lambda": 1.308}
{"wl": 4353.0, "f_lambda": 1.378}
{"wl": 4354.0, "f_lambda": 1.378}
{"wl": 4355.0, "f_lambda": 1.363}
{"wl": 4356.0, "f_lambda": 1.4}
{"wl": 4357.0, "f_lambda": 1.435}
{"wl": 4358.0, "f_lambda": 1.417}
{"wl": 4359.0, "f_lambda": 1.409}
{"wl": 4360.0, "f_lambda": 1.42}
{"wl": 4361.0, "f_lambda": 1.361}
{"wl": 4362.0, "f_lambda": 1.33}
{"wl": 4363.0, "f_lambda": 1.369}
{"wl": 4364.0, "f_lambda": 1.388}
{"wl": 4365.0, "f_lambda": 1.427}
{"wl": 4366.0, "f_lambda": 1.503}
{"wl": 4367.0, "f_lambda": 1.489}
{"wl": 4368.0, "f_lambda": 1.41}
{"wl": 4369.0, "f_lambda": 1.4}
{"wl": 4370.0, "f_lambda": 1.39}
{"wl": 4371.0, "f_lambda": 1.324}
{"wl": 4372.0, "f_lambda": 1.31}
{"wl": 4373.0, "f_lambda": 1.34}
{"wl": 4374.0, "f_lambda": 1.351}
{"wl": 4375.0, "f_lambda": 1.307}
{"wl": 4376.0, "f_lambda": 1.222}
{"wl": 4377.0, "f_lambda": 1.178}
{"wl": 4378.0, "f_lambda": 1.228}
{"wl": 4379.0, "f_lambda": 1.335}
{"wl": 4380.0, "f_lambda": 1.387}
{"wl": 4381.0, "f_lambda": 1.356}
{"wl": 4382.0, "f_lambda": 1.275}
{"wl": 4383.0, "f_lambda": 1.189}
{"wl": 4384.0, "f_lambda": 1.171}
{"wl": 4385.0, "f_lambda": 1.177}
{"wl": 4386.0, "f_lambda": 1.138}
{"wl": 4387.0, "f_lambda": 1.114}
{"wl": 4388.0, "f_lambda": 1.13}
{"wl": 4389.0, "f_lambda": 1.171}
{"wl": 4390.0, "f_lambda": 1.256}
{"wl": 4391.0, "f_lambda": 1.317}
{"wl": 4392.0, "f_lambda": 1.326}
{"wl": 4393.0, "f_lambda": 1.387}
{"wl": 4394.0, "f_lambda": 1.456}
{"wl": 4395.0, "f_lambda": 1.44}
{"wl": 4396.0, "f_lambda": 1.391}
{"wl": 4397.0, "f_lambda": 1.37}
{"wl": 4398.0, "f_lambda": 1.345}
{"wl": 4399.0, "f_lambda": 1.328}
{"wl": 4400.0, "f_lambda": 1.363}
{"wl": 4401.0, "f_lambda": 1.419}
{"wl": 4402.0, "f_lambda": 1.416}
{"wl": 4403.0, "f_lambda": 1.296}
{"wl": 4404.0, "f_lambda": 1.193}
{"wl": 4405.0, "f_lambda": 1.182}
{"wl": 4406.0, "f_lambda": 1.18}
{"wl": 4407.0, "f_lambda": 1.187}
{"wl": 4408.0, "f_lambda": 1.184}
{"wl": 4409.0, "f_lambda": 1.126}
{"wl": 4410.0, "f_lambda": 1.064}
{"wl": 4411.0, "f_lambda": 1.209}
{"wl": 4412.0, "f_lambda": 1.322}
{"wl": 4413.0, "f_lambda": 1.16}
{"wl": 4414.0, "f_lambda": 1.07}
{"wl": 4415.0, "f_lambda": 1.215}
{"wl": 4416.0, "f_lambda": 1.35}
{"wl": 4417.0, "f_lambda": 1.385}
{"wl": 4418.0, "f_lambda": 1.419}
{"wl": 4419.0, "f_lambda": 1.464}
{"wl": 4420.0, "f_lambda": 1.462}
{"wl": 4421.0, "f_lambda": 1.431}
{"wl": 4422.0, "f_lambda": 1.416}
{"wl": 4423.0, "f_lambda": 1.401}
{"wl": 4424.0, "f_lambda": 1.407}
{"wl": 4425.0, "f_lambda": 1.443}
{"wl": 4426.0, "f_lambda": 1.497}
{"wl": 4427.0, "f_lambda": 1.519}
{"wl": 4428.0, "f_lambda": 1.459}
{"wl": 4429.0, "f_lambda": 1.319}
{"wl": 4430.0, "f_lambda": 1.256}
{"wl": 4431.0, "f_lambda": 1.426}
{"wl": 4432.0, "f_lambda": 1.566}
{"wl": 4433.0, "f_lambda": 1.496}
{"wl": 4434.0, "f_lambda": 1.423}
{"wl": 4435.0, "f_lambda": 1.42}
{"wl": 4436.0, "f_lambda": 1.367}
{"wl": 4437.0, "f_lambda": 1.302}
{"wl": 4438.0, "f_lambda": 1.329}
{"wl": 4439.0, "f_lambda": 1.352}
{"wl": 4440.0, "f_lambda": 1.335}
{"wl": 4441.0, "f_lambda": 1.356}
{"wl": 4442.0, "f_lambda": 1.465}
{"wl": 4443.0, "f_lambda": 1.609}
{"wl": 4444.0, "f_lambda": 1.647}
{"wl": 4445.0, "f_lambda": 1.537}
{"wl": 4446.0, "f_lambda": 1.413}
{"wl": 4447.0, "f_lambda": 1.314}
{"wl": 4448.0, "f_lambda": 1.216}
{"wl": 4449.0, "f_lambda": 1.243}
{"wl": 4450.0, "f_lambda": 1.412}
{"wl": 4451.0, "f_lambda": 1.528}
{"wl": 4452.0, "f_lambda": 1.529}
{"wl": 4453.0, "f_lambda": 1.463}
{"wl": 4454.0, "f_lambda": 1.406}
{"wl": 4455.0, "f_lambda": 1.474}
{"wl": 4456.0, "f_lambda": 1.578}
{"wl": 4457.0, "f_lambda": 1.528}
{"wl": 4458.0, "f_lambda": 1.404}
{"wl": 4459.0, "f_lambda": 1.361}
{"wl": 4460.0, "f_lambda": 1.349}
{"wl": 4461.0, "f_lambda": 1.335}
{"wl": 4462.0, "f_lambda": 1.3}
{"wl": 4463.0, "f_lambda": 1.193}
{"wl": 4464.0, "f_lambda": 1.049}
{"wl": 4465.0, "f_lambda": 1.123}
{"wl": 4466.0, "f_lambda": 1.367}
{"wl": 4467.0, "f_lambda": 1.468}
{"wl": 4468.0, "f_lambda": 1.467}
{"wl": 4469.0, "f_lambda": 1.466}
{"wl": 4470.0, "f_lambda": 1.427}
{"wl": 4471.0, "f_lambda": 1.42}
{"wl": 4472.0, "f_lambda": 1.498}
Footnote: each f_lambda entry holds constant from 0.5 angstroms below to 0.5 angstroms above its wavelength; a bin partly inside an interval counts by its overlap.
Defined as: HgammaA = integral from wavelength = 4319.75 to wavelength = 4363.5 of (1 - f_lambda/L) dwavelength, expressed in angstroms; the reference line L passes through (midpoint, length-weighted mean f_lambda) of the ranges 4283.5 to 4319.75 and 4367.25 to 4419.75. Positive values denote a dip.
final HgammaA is -4.0 angstroms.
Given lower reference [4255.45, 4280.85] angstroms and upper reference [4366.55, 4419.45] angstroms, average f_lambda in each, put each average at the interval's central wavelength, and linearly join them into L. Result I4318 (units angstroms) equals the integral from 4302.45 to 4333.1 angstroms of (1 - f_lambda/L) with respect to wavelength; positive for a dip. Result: 2.7 angstroms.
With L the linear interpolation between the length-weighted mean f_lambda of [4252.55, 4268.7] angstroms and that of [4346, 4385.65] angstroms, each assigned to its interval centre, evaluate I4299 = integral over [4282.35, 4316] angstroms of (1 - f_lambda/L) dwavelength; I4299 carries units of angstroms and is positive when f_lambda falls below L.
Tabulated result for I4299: 6.51 angstroms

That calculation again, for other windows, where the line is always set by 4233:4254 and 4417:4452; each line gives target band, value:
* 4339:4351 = 0.6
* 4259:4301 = 3.8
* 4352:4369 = -0.8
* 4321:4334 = 1.1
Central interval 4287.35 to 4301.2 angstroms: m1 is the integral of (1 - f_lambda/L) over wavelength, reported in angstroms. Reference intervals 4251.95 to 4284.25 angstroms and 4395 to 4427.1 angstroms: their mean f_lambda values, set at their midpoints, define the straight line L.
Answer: 1.8 angstroms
